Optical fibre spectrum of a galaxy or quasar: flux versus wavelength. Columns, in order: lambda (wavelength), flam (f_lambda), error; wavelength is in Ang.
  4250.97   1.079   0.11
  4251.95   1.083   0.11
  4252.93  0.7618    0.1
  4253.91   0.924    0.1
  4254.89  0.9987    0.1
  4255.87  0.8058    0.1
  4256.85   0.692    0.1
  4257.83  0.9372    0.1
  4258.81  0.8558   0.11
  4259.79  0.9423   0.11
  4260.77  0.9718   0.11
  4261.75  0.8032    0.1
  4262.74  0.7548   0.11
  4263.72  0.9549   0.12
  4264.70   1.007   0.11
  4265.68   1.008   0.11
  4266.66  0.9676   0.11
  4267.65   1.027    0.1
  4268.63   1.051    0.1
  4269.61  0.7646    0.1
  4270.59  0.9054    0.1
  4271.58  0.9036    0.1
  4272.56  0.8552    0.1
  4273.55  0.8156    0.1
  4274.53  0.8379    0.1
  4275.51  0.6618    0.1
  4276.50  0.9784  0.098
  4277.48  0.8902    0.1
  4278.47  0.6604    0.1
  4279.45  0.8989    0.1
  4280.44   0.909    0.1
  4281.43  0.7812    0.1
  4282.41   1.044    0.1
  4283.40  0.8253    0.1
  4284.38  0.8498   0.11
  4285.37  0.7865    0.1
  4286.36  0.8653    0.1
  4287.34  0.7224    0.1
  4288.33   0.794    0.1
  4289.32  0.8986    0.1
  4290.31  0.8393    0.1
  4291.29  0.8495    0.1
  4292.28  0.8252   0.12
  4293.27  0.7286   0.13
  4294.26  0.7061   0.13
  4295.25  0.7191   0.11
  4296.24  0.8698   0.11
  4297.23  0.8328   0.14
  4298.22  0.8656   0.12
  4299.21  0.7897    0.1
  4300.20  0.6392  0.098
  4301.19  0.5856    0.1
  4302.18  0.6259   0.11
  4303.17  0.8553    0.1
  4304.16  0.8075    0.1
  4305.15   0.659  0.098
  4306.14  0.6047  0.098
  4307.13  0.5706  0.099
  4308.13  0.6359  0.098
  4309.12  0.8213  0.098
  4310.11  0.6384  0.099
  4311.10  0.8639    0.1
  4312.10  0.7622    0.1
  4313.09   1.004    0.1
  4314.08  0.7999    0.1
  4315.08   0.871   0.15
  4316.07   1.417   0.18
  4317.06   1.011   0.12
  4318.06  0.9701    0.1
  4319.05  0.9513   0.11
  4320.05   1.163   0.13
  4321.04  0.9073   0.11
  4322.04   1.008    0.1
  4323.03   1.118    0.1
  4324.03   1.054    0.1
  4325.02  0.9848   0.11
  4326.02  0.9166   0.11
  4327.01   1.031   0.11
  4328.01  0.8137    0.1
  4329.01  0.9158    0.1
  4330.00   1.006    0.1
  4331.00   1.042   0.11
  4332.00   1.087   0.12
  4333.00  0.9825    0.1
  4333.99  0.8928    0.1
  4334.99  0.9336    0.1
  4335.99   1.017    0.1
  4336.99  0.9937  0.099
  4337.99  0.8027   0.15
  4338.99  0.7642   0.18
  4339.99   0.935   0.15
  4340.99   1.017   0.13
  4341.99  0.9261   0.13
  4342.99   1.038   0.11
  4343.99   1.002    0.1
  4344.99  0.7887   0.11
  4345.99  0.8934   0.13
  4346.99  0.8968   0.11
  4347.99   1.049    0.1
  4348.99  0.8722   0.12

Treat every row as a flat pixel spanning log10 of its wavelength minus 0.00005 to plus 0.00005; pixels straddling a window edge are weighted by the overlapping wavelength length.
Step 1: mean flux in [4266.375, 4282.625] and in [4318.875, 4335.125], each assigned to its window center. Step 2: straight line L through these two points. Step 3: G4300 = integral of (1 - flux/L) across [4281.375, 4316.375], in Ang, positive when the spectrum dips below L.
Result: 5.0 Ang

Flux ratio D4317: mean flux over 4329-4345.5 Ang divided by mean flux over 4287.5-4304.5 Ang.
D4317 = 1.22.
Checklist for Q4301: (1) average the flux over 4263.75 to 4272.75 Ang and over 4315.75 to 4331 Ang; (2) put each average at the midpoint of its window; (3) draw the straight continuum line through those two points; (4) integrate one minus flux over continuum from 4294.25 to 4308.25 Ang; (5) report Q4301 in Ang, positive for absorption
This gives 3.8 Ang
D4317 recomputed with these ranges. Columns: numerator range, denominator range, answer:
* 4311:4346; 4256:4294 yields 1.12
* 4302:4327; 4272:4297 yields 1.08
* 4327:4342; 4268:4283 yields 1.09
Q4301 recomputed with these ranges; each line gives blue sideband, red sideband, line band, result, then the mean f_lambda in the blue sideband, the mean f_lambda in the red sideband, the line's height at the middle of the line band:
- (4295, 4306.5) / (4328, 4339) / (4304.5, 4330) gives -1.6 Ang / 0.74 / 0.95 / 0.846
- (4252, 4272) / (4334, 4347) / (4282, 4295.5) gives 1.4 Ang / 0.906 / 0.923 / 0.912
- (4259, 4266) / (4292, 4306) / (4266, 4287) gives -0.5 Ang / 0.915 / 0.746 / 0.85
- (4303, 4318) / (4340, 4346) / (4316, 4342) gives -2.6 Ang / 0.825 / 0.948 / 0.895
